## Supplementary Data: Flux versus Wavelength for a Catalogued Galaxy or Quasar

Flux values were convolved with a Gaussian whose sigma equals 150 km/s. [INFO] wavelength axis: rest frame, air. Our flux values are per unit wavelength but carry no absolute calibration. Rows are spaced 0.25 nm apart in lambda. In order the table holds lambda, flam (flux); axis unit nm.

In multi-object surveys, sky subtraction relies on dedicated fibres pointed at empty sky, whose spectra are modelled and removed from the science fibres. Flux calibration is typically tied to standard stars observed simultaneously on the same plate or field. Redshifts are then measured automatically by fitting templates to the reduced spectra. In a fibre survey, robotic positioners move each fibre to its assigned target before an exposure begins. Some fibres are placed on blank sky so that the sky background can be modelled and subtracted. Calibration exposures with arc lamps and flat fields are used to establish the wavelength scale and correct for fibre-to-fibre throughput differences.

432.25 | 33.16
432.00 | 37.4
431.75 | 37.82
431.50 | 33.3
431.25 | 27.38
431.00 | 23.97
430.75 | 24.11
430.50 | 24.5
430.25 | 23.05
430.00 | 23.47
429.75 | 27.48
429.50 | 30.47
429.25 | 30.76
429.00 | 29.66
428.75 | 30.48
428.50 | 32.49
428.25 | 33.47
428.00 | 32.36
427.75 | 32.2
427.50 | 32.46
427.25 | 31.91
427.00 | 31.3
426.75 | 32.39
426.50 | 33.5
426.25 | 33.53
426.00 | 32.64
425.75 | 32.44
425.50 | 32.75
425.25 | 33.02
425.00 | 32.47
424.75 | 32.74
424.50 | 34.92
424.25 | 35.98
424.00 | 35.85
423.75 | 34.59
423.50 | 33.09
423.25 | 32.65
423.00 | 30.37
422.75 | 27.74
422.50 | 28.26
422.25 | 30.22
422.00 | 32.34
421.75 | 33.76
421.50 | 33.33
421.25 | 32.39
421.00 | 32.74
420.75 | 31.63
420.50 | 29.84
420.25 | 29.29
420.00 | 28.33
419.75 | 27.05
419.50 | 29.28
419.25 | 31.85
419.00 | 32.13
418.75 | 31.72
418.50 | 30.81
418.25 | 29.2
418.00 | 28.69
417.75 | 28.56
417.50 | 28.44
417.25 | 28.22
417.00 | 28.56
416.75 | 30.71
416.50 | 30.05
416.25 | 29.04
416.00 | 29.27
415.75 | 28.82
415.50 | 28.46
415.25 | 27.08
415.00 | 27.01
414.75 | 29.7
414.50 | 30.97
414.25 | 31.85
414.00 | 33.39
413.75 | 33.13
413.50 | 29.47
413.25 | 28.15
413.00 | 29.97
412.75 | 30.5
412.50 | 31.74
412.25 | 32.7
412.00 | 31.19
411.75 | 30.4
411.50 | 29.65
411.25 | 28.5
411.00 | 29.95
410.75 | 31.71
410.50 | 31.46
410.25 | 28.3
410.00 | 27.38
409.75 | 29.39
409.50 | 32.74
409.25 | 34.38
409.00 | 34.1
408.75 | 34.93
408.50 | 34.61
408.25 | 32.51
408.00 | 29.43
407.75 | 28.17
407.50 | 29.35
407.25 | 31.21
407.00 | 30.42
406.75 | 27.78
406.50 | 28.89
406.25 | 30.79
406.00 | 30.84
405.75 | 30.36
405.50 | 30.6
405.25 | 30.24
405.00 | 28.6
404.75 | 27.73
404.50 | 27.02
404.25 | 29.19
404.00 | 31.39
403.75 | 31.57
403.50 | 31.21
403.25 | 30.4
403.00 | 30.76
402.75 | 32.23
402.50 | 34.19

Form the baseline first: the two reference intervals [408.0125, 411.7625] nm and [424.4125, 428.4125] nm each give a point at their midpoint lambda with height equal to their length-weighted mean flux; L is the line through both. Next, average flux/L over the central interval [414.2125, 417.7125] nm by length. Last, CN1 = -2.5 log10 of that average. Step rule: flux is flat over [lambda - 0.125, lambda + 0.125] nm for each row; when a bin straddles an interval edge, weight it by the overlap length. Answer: 0.098 mag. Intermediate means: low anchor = 31.3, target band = 29.1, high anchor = 32.7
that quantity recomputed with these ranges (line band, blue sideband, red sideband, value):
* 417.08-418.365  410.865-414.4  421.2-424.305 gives 0.105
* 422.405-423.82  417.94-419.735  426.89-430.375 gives -0.028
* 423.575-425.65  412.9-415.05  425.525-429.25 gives -0.072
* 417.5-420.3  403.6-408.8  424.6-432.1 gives 0.032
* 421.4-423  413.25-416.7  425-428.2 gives 0.023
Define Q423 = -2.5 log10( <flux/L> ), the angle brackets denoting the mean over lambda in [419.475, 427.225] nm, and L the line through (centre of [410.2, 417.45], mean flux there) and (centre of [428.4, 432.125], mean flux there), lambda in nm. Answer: -0.089 mag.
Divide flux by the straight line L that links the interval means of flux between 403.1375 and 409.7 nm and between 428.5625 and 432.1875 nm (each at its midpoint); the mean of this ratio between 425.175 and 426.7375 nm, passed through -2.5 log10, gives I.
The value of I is -0.13 mag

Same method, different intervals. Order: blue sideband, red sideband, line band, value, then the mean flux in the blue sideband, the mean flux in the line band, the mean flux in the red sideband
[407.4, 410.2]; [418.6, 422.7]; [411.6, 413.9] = 0.015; 31.5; 30.8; 30.8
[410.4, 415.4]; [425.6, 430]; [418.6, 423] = 0.011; 30.4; 30.7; 31.5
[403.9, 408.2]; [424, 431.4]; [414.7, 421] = 0.029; 29.6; 29.4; 30.7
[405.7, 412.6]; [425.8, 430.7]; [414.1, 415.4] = 0.047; 30.8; 29.4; 30.4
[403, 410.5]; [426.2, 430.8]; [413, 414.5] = -0.026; 30.5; 31.1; 30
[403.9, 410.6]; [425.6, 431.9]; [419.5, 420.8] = 0.046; 30.4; 29.1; 30.3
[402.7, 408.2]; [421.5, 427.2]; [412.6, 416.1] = 0.047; 29.9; 29.9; 32.6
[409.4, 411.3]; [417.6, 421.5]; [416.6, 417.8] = 0.047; 29.9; 28.9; 30.3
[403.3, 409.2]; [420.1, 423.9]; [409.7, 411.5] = 0.045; 30.5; 29.5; 31.5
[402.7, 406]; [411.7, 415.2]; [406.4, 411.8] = -0.012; 30.1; 30.7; 30.7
